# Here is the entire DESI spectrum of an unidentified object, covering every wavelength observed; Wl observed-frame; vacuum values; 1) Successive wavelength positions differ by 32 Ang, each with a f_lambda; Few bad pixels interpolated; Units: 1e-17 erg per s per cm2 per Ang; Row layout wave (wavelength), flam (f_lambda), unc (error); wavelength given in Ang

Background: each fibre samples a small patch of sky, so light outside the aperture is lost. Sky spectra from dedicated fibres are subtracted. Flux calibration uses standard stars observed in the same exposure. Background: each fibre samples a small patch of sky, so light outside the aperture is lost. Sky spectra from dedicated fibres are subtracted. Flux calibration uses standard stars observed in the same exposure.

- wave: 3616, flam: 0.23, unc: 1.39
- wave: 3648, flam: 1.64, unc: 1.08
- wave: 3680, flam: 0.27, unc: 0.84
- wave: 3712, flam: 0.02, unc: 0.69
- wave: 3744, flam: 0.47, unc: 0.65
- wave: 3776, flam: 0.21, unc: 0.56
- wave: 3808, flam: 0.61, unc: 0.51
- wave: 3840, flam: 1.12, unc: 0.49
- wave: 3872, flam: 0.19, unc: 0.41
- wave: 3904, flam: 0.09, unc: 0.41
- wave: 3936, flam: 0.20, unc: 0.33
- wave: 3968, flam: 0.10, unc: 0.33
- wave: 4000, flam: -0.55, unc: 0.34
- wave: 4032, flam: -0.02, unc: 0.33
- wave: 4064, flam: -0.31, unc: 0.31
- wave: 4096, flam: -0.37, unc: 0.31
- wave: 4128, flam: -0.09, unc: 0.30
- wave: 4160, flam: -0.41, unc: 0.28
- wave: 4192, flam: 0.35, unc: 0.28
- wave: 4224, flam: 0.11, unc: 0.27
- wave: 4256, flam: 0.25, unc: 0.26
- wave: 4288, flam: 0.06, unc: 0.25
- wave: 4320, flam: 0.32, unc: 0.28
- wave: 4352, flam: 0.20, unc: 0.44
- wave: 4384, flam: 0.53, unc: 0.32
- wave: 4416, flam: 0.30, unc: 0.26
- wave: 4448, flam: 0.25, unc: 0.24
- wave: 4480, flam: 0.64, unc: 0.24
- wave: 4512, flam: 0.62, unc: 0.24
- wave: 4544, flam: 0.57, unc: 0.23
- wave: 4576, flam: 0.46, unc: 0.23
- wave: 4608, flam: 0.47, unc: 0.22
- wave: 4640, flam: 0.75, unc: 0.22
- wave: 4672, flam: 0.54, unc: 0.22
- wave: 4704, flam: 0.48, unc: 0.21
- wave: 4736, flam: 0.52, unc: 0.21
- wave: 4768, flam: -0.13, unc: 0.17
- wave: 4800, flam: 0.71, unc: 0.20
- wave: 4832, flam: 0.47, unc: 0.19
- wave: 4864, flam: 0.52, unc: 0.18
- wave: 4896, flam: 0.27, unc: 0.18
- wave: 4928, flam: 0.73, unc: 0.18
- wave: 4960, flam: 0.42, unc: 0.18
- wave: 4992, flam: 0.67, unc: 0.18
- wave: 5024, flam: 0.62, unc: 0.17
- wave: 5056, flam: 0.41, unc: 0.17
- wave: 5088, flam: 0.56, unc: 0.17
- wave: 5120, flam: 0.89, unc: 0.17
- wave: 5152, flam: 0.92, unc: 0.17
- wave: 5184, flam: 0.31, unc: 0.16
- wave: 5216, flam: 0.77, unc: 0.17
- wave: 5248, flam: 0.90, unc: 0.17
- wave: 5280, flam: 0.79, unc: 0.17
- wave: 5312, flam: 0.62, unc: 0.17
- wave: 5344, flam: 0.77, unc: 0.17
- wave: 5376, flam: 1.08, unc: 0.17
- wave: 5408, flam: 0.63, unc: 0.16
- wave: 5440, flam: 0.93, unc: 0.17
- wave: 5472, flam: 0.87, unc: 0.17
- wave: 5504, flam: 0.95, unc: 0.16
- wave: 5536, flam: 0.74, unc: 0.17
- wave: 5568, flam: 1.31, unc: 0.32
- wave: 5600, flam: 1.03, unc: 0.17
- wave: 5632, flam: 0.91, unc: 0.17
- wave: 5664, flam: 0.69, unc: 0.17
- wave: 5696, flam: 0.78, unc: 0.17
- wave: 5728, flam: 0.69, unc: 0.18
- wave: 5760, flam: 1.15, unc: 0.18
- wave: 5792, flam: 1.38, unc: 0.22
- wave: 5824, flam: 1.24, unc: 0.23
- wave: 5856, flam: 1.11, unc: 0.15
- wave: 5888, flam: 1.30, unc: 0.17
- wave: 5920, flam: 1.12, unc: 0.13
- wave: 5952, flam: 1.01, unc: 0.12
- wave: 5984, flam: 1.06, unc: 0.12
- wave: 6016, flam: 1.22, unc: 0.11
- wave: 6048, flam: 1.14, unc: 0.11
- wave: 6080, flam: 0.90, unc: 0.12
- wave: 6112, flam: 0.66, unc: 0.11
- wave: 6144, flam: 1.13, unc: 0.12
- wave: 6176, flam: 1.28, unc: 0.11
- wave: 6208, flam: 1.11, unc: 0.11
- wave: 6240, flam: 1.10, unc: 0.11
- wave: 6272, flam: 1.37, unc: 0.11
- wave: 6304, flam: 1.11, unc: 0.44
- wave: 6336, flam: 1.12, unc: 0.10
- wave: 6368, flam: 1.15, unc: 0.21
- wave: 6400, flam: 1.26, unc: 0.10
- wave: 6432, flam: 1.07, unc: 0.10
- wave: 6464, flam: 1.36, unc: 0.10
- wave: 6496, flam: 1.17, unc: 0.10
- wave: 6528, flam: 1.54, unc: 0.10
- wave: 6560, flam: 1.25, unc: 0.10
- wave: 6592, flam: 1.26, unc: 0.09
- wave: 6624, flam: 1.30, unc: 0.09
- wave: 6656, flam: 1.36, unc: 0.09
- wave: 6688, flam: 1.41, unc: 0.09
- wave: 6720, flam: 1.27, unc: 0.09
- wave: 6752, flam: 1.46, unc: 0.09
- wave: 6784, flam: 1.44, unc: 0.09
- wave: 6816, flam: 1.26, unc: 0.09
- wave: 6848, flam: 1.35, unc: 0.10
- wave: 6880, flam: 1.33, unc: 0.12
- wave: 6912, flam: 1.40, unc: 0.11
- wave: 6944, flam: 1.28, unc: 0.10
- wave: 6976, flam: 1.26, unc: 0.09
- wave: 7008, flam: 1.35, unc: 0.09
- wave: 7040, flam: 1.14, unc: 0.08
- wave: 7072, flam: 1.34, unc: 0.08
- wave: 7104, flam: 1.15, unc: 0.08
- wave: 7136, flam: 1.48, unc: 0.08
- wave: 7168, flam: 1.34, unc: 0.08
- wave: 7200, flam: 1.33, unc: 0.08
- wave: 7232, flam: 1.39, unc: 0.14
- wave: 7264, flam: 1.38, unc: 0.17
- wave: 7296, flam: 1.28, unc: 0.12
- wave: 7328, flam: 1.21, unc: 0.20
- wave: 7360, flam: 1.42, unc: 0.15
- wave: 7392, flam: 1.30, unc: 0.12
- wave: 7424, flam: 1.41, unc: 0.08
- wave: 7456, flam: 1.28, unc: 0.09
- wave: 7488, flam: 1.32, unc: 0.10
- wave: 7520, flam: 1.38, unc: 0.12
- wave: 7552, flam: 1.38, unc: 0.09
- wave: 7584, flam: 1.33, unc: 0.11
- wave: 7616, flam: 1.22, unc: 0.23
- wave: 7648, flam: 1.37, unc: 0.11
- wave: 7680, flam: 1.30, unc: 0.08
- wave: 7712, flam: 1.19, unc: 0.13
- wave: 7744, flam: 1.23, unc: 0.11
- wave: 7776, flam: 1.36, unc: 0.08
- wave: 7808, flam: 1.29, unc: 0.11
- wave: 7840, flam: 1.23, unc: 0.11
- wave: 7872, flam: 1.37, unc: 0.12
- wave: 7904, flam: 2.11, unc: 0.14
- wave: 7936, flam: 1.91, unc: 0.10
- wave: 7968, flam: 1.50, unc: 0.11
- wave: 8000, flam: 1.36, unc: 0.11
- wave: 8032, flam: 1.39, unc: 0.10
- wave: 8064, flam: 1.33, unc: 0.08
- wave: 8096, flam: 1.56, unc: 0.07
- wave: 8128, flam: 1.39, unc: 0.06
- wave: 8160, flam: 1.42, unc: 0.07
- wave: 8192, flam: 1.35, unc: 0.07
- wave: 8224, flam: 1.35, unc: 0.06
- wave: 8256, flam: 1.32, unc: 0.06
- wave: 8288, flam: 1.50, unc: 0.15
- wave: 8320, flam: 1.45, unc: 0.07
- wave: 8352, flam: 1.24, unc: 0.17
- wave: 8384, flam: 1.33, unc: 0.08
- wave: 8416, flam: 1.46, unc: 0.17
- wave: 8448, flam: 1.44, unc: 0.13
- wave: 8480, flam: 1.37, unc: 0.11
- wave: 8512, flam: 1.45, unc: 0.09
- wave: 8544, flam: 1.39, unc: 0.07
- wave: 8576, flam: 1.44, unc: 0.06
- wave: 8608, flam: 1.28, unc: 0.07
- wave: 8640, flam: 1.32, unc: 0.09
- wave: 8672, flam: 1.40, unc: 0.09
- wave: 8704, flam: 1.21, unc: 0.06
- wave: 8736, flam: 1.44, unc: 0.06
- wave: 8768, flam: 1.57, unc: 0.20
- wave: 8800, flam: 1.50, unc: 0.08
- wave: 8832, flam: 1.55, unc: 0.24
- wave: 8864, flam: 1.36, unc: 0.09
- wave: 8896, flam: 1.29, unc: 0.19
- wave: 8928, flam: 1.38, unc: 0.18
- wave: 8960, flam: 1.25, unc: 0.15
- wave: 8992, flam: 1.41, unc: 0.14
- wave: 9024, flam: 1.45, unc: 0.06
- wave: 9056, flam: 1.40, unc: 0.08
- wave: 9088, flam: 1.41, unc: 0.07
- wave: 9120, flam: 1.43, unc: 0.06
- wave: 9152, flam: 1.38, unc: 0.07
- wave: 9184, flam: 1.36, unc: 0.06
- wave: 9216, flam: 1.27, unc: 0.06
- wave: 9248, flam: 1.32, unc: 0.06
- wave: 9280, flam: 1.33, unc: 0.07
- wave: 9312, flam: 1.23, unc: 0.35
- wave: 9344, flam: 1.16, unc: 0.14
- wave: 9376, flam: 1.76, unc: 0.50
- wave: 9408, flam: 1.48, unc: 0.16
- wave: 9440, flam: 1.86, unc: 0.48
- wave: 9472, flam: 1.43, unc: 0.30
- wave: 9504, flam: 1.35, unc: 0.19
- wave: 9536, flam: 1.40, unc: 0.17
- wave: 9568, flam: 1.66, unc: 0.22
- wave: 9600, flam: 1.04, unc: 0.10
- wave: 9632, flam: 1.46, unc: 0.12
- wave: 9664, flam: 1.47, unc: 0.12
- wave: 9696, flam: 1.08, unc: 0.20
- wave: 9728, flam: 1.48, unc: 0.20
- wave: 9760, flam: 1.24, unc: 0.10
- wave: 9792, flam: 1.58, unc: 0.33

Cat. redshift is 0.204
